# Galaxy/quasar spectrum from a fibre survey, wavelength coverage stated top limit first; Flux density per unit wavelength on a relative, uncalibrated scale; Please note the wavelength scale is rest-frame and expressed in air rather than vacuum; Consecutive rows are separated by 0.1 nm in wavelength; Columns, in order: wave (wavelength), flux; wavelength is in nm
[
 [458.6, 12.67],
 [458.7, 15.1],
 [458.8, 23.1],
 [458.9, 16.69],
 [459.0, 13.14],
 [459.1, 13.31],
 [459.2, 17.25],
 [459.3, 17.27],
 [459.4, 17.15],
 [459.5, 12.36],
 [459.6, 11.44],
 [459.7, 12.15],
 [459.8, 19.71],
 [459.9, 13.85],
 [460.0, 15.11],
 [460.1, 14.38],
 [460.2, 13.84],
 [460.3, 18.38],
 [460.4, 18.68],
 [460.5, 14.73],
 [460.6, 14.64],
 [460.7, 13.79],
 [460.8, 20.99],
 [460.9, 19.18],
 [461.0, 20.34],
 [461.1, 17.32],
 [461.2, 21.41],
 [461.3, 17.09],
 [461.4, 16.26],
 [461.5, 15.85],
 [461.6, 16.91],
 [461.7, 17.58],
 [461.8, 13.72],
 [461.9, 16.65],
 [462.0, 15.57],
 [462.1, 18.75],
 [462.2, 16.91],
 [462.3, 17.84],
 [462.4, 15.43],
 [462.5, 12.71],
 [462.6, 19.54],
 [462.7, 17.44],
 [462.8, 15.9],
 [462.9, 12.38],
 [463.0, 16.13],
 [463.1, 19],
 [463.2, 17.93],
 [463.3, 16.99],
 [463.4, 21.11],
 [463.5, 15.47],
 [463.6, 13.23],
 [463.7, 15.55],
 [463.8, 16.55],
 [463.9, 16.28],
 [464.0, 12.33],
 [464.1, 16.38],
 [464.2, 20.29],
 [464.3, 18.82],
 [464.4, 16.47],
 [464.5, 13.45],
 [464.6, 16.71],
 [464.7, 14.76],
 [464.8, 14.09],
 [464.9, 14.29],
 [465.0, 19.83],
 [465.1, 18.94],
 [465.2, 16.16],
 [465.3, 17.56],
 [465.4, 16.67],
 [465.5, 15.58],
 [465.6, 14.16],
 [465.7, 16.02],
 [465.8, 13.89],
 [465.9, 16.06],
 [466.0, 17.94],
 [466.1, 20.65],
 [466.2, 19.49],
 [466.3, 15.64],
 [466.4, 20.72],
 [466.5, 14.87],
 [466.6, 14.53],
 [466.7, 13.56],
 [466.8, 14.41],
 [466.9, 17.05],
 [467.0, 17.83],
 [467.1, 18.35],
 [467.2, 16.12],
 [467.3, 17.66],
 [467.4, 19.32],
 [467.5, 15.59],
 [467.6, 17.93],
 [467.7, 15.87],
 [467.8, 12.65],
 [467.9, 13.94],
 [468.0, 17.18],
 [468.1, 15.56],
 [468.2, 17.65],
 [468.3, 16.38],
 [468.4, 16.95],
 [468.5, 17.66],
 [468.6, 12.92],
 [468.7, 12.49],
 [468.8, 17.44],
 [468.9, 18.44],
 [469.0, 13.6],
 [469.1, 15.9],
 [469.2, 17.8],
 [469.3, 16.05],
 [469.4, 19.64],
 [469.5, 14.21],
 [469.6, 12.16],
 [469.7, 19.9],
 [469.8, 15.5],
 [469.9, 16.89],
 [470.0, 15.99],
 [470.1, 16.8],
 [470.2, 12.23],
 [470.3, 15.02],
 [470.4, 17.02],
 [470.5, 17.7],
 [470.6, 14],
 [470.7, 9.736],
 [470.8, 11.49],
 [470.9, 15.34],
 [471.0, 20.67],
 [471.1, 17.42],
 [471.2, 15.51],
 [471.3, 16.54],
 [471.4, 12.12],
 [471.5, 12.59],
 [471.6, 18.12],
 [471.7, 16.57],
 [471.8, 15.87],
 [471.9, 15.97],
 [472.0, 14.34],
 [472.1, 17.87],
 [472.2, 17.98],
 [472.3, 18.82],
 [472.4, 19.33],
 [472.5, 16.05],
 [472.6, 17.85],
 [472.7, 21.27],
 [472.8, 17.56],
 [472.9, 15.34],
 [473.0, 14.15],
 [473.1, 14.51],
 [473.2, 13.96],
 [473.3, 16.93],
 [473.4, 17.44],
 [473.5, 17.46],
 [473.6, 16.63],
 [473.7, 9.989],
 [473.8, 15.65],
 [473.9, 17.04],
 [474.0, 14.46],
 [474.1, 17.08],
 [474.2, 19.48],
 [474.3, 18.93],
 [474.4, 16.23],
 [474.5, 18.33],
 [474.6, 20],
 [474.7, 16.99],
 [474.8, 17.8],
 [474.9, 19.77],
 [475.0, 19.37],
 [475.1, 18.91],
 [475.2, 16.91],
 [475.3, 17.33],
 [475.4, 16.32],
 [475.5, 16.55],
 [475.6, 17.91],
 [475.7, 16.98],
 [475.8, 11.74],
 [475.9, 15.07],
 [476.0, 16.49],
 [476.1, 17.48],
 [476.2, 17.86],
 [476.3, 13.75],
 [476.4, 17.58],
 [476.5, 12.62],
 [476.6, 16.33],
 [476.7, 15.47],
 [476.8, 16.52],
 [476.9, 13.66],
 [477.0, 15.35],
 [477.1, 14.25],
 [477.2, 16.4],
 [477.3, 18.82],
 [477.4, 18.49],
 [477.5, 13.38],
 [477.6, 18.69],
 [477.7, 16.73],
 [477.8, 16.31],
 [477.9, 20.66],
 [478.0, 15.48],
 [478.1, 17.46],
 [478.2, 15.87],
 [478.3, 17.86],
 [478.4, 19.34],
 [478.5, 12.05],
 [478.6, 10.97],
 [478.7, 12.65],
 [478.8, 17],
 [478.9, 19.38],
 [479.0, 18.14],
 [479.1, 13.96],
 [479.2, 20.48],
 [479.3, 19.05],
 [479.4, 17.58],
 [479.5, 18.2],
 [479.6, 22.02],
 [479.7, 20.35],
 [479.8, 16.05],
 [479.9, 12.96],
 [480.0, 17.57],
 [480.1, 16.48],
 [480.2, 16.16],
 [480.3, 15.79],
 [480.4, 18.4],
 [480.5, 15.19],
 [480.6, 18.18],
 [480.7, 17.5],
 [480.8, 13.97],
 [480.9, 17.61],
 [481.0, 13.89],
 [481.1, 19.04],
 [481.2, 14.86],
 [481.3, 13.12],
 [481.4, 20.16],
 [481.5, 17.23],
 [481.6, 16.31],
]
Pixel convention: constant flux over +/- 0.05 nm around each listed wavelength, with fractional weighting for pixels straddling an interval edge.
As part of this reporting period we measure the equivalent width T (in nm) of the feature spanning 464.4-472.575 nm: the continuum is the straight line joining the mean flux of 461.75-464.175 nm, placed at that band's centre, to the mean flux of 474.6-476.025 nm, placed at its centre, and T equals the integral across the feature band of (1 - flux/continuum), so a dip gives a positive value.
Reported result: 0.25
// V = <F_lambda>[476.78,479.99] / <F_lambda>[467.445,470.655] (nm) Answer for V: 1.1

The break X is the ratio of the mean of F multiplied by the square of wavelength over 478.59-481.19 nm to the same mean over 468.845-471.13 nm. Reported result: 1.12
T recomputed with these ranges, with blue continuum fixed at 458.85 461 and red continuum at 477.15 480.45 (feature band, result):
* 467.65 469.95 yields 0.05 nm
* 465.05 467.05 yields -0.06 nm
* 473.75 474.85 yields -0.05 nm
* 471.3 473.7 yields 0.03 nm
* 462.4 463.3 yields -0.02 nm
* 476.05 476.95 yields 0.06 nm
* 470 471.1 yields 0.09 nm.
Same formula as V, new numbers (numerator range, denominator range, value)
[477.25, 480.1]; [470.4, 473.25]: 1.06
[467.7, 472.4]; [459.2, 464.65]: 0.96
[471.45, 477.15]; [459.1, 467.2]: 1.01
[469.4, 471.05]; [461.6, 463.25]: 0.94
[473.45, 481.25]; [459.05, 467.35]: 1.02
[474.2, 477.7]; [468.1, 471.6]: 1.07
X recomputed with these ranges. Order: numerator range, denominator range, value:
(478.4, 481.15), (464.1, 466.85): 1.08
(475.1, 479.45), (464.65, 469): 1.05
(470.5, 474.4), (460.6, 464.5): 1.00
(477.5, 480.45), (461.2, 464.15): 1.11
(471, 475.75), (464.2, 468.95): 1.06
